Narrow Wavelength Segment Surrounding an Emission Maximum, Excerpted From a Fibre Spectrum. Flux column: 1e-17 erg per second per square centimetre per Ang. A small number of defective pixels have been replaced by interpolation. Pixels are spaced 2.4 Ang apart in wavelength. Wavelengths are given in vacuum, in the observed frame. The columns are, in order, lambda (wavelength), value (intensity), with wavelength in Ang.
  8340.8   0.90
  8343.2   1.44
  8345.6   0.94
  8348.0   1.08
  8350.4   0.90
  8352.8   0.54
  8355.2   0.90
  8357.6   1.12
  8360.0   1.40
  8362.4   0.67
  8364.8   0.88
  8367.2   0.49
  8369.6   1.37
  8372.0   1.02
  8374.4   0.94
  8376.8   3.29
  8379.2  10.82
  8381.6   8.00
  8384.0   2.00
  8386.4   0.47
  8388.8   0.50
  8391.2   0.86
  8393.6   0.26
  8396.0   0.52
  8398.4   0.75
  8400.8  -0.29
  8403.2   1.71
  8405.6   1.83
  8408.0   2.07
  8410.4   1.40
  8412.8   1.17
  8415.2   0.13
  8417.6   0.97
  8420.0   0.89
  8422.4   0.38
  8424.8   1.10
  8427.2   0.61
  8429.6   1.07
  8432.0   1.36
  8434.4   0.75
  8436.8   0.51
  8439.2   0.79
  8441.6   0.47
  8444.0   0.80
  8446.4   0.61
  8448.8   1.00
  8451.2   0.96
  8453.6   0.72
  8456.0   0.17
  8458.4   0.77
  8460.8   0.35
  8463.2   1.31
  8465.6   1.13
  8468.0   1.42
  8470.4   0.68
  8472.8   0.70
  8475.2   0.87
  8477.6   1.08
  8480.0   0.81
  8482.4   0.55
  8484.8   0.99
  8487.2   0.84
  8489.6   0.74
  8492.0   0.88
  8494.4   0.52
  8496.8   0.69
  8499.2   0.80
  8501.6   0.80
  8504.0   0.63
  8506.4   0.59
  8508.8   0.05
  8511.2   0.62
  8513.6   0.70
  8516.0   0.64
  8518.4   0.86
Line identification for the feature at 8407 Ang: [N II]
